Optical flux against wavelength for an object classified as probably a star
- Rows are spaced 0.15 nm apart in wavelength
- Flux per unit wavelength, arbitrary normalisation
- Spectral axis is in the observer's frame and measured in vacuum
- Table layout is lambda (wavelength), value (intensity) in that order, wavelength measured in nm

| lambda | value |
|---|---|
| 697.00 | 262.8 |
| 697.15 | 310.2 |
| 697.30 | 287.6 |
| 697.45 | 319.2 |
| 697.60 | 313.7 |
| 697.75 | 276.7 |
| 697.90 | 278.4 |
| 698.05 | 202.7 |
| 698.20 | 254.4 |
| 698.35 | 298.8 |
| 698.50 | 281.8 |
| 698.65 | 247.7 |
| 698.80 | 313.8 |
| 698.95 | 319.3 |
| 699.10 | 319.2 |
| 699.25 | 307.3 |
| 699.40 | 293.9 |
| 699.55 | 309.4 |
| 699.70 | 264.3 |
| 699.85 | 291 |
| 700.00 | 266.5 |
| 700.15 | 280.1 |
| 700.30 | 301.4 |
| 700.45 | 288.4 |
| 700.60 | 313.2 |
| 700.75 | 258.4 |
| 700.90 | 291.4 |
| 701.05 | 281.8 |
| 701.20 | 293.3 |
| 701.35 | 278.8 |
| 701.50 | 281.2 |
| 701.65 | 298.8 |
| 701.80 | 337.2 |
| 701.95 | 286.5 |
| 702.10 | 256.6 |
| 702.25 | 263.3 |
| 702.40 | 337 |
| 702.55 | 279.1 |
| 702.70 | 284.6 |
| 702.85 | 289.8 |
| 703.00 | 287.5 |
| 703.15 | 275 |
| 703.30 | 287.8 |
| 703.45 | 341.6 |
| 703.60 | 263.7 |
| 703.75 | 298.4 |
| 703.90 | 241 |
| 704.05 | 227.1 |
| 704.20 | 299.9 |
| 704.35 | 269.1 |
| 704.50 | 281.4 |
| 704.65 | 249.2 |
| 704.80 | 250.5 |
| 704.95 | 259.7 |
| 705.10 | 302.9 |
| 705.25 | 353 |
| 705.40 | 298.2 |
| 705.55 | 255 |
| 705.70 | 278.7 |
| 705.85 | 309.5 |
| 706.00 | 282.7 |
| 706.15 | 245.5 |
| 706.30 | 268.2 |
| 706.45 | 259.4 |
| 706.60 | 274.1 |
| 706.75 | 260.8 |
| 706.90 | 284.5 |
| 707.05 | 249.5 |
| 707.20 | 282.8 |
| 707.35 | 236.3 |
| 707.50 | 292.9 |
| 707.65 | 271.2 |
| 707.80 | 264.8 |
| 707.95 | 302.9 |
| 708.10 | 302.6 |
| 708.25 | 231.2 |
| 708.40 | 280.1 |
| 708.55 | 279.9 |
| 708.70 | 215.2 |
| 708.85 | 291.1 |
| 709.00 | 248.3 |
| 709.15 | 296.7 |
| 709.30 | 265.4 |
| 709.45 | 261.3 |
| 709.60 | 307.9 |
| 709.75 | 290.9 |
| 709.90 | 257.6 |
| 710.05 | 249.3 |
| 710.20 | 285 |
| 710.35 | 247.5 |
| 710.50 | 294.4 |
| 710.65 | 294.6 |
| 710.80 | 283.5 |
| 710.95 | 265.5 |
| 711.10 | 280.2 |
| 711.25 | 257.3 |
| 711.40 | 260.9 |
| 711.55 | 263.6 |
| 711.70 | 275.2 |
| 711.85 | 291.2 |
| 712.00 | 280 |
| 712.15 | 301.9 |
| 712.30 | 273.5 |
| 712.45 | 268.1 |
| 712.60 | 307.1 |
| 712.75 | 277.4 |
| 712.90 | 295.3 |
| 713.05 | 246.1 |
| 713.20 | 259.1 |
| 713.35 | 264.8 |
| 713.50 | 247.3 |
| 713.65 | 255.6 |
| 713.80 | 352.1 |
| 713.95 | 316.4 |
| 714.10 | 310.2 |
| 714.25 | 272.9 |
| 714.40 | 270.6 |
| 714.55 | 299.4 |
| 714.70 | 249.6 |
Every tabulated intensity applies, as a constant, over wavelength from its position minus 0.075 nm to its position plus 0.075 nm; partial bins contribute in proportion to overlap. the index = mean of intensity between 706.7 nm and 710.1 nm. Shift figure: 271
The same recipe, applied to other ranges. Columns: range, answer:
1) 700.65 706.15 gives 284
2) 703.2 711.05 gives 275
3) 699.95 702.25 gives 287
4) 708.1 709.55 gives 266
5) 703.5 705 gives 265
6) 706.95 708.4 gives 271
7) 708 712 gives 273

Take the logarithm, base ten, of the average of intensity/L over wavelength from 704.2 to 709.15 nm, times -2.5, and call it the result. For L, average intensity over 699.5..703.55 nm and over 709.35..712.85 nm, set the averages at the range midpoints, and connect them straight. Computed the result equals 0.04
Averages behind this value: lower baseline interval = 289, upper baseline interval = 277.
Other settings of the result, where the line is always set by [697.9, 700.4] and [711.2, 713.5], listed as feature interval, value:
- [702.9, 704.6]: 0.01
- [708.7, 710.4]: 0.02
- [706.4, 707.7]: 0.04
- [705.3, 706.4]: 0.00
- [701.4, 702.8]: -0.04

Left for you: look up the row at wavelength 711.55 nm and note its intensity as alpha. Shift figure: 263.6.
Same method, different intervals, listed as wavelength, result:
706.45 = 259.4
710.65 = 294.6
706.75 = 260.8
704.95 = 259.7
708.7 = 215.2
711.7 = 275.2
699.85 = 291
